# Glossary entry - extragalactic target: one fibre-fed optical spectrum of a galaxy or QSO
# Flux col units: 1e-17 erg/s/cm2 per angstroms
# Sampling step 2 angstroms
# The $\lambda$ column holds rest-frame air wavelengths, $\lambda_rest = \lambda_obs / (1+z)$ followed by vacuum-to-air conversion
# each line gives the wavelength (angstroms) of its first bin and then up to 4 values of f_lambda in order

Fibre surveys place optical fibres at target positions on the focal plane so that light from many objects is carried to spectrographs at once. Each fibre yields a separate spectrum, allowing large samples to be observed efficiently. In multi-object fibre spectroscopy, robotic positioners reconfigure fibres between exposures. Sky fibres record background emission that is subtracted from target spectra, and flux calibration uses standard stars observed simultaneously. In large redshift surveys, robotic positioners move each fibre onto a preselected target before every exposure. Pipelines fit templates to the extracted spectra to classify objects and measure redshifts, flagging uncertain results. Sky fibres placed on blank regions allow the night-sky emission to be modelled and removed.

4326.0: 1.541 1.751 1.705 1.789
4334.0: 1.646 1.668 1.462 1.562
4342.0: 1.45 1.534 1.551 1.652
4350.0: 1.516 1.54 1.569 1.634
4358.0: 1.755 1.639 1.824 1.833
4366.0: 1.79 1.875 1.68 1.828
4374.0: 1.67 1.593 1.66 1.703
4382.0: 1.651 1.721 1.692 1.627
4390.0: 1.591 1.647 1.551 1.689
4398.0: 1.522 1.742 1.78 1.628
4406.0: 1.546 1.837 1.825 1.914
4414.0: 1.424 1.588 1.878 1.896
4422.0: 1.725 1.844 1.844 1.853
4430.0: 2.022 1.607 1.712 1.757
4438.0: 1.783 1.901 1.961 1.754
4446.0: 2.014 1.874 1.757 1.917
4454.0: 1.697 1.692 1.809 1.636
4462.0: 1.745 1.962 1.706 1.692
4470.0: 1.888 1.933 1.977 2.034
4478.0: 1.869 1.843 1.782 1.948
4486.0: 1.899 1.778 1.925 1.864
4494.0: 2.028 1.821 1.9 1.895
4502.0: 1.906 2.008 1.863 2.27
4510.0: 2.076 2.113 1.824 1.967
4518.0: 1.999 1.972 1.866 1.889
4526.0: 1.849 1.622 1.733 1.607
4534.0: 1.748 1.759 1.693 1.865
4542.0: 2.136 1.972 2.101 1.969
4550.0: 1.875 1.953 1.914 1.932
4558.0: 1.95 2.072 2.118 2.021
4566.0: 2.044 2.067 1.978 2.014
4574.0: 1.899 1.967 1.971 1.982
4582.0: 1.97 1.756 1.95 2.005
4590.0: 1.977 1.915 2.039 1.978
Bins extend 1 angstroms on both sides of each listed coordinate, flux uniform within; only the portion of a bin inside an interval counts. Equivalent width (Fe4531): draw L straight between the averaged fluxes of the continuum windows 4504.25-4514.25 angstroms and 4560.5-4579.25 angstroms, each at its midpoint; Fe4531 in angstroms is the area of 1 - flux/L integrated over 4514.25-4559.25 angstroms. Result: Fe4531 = 3.3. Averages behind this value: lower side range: 2.04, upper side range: 2.01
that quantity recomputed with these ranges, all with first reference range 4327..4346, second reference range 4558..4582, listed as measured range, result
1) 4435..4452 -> -0.6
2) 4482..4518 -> -1.0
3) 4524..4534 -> 1.1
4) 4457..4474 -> 0.2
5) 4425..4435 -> -0.2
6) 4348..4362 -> 0.2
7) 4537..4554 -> 0.2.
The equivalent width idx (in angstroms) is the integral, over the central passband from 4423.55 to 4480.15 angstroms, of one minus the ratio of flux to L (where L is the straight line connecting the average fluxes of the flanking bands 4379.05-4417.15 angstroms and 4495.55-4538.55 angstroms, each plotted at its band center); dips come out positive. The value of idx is -2.1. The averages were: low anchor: 1.67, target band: 1.83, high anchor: 1.88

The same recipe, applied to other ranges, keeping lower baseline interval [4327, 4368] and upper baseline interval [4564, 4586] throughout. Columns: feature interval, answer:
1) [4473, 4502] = -0.8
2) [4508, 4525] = -0.9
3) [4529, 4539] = 1.1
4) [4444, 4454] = -0.4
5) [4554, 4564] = -0.3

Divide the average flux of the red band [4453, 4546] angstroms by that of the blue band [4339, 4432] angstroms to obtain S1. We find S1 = 1.1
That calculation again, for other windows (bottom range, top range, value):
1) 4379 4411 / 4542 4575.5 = 1.19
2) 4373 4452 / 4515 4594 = 1.11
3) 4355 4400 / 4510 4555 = 1.12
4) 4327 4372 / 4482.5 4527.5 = 1.17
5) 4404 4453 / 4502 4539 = 1.05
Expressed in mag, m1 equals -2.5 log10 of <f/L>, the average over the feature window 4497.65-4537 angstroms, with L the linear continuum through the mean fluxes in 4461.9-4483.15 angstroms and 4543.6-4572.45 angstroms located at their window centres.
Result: 0.02 mag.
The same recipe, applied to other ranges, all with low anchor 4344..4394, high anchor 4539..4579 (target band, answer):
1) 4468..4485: -0.03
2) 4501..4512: -0.07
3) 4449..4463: 0.04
